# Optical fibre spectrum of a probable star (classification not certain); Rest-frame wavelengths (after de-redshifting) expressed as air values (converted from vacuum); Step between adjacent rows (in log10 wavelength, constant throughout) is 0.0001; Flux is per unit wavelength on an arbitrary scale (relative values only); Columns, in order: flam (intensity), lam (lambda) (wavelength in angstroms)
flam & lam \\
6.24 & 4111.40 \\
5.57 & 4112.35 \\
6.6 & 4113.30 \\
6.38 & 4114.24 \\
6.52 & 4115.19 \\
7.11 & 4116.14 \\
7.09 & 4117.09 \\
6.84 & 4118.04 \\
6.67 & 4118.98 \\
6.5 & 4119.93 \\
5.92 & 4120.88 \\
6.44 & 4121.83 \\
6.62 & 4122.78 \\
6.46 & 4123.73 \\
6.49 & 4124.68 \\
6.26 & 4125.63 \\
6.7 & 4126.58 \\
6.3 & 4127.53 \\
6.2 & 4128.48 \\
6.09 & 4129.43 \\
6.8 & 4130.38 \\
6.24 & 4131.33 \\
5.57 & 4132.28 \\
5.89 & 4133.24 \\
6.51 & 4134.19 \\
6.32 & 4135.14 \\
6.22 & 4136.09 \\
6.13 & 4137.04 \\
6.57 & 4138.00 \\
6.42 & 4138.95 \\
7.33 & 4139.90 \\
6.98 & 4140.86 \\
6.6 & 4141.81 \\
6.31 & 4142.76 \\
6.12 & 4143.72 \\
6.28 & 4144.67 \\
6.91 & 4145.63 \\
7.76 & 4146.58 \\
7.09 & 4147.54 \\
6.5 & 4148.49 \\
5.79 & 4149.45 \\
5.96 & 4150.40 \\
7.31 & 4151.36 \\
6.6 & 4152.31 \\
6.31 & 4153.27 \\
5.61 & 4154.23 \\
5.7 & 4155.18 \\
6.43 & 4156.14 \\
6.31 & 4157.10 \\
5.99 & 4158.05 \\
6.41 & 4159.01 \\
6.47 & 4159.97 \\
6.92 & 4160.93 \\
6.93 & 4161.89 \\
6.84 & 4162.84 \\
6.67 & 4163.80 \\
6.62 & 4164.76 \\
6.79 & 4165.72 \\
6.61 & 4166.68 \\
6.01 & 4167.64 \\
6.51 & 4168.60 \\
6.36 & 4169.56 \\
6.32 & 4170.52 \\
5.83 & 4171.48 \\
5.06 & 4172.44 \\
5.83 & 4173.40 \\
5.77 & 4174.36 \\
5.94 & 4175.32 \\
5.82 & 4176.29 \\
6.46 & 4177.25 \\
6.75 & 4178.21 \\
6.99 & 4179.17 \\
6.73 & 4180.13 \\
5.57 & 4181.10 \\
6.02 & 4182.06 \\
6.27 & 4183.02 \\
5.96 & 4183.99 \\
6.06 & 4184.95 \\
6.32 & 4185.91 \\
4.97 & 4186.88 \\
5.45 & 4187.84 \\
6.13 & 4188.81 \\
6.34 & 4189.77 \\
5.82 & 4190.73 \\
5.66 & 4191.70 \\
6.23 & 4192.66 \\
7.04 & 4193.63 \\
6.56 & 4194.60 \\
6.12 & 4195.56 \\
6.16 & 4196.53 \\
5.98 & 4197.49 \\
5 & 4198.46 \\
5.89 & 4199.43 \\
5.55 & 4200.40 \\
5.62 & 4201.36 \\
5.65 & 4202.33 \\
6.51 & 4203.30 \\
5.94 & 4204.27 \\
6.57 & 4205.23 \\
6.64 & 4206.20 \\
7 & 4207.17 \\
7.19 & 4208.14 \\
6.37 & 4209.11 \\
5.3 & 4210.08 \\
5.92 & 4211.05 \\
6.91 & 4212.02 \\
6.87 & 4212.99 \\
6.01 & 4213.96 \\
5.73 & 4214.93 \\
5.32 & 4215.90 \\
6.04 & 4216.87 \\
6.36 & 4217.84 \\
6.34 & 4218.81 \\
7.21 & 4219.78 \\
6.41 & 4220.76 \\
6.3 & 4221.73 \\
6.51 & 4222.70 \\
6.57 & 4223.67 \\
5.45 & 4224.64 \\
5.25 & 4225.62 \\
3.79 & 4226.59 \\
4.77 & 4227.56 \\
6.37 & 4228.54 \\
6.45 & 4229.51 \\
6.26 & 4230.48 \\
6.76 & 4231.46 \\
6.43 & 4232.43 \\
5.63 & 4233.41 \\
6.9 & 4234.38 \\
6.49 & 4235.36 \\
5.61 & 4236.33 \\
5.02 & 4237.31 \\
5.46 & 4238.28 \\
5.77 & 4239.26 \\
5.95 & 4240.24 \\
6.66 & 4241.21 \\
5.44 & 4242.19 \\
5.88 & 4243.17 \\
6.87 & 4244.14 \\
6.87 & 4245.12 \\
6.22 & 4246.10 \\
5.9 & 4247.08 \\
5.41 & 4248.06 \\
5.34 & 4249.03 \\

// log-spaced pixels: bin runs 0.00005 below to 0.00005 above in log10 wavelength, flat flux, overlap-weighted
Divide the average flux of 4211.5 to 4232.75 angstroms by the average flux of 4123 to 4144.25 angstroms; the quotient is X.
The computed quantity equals 1.0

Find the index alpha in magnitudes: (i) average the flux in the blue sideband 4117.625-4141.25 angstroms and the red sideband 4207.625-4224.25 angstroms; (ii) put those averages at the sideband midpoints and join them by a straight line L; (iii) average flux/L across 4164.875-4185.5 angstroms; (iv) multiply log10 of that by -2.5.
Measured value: 0.03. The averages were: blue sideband 6.42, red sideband 6.31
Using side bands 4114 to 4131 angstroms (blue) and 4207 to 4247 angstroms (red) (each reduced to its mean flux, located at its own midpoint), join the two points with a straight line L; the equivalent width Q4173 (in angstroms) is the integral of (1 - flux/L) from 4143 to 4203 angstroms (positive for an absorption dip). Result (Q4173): 0.95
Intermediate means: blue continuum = 6.52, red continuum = 6.1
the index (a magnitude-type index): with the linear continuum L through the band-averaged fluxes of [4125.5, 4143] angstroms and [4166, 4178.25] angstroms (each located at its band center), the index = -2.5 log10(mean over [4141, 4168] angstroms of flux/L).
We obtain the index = -0.047 mag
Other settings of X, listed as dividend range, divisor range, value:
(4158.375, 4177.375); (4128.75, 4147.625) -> 0.97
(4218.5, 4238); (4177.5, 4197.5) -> 0.98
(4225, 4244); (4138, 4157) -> 0.90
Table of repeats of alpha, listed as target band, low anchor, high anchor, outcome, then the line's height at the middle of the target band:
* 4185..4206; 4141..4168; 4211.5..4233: 0.05 mag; 6.26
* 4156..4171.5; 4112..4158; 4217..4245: -0.03 mag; 6.32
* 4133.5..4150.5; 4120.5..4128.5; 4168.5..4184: -0.04 mag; 6.3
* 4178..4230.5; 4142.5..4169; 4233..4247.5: 0.03 mag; 6.24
